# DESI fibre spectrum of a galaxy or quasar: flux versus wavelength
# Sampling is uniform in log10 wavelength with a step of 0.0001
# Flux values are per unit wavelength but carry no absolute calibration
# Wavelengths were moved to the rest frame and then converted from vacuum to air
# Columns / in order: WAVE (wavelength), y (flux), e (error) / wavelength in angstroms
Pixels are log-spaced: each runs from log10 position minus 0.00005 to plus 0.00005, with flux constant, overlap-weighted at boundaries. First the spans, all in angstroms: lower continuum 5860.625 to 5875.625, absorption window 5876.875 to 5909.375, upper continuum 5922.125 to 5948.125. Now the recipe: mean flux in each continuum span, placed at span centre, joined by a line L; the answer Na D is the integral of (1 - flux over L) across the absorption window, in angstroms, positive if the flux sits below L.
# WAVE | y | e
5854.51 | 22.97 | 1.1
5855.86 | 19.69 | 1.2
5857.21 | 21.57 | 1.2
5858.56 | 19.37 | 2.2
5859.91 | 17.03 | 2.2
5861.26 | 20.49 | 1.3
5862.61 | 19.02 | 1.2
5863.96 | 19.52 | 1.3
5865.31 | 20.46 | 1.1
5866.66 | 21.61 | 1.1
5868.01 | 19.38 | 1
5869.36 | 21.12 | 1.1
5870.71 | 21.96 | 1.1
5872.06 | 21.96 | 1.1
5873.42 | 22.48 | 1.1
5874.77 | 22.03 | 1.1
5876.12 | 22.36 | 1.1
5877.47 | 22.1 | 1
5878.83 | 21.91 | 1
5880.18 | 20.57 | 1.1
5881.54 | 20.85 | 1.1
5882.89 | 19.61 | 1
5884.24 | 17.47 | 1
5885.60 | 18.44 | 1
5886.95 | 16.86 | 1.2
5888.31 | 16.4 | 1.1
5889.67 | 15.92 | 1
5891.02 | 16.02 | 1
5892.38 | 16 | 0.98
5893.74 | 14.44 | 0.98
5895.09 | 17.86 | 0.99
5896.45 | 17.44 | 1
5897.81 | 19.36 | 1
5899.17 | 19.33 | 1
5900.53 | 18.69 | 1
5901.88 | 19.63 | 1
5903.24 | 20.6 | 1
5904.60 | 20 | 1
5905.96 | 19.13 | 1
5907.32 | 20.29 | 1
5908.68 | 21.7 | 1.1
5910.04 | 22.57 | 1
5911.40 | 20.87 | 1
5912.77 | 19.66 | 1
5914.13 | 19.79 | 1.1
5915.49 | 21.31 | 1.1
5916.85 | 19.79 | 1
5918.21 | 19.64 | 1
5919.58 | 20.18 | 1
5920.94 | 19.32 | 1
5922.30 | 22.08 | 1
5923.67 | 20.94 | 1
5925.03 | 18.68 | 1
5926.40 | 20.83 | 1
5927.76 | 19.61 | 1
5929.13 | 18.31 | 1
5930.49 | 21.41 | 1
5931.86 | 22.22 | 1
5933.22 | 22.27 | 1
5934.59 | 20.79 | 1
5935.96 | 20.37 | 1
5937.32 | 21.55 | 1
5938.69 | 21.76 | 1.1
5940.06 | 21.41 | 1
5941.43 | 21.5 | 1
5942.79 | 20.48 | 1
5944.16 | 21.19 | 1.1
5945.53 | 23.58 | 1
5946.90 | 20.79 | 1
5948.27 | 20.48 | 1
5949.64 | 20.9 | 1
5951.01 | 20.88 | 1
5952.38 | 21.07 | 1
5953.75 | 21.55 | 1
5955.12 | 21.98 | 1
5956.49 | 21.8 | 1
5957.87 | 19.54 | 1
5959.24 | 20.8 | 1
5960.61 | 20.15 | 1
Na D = 3.40 angstroms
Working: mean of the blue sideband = 20.9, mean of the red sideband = 21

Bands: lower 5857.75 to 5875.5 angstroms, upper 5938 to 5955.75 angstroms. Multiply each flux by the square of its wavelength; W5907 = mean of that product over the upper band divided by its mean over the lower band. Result 1.07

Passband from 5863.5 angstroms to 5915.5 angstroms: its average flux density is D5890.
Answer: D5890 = 19.7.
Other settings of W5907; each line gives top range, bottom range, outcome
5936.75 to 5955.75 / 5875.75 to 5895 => 1.18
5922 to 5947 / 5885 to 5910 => 1.16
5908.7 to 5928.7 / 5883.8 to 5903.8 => 1.17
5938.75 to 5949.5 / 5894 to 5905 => 1.15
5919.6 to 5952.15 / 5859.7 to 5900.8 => 1.10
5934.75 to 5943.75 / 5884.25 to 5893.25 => 1.30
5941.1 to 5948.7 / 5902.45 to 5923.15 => 1.06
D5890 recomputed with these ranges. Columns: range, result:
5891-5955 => 20.2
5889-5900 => 17.1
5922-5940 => 20.8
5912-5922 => 20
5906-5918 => 20.6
